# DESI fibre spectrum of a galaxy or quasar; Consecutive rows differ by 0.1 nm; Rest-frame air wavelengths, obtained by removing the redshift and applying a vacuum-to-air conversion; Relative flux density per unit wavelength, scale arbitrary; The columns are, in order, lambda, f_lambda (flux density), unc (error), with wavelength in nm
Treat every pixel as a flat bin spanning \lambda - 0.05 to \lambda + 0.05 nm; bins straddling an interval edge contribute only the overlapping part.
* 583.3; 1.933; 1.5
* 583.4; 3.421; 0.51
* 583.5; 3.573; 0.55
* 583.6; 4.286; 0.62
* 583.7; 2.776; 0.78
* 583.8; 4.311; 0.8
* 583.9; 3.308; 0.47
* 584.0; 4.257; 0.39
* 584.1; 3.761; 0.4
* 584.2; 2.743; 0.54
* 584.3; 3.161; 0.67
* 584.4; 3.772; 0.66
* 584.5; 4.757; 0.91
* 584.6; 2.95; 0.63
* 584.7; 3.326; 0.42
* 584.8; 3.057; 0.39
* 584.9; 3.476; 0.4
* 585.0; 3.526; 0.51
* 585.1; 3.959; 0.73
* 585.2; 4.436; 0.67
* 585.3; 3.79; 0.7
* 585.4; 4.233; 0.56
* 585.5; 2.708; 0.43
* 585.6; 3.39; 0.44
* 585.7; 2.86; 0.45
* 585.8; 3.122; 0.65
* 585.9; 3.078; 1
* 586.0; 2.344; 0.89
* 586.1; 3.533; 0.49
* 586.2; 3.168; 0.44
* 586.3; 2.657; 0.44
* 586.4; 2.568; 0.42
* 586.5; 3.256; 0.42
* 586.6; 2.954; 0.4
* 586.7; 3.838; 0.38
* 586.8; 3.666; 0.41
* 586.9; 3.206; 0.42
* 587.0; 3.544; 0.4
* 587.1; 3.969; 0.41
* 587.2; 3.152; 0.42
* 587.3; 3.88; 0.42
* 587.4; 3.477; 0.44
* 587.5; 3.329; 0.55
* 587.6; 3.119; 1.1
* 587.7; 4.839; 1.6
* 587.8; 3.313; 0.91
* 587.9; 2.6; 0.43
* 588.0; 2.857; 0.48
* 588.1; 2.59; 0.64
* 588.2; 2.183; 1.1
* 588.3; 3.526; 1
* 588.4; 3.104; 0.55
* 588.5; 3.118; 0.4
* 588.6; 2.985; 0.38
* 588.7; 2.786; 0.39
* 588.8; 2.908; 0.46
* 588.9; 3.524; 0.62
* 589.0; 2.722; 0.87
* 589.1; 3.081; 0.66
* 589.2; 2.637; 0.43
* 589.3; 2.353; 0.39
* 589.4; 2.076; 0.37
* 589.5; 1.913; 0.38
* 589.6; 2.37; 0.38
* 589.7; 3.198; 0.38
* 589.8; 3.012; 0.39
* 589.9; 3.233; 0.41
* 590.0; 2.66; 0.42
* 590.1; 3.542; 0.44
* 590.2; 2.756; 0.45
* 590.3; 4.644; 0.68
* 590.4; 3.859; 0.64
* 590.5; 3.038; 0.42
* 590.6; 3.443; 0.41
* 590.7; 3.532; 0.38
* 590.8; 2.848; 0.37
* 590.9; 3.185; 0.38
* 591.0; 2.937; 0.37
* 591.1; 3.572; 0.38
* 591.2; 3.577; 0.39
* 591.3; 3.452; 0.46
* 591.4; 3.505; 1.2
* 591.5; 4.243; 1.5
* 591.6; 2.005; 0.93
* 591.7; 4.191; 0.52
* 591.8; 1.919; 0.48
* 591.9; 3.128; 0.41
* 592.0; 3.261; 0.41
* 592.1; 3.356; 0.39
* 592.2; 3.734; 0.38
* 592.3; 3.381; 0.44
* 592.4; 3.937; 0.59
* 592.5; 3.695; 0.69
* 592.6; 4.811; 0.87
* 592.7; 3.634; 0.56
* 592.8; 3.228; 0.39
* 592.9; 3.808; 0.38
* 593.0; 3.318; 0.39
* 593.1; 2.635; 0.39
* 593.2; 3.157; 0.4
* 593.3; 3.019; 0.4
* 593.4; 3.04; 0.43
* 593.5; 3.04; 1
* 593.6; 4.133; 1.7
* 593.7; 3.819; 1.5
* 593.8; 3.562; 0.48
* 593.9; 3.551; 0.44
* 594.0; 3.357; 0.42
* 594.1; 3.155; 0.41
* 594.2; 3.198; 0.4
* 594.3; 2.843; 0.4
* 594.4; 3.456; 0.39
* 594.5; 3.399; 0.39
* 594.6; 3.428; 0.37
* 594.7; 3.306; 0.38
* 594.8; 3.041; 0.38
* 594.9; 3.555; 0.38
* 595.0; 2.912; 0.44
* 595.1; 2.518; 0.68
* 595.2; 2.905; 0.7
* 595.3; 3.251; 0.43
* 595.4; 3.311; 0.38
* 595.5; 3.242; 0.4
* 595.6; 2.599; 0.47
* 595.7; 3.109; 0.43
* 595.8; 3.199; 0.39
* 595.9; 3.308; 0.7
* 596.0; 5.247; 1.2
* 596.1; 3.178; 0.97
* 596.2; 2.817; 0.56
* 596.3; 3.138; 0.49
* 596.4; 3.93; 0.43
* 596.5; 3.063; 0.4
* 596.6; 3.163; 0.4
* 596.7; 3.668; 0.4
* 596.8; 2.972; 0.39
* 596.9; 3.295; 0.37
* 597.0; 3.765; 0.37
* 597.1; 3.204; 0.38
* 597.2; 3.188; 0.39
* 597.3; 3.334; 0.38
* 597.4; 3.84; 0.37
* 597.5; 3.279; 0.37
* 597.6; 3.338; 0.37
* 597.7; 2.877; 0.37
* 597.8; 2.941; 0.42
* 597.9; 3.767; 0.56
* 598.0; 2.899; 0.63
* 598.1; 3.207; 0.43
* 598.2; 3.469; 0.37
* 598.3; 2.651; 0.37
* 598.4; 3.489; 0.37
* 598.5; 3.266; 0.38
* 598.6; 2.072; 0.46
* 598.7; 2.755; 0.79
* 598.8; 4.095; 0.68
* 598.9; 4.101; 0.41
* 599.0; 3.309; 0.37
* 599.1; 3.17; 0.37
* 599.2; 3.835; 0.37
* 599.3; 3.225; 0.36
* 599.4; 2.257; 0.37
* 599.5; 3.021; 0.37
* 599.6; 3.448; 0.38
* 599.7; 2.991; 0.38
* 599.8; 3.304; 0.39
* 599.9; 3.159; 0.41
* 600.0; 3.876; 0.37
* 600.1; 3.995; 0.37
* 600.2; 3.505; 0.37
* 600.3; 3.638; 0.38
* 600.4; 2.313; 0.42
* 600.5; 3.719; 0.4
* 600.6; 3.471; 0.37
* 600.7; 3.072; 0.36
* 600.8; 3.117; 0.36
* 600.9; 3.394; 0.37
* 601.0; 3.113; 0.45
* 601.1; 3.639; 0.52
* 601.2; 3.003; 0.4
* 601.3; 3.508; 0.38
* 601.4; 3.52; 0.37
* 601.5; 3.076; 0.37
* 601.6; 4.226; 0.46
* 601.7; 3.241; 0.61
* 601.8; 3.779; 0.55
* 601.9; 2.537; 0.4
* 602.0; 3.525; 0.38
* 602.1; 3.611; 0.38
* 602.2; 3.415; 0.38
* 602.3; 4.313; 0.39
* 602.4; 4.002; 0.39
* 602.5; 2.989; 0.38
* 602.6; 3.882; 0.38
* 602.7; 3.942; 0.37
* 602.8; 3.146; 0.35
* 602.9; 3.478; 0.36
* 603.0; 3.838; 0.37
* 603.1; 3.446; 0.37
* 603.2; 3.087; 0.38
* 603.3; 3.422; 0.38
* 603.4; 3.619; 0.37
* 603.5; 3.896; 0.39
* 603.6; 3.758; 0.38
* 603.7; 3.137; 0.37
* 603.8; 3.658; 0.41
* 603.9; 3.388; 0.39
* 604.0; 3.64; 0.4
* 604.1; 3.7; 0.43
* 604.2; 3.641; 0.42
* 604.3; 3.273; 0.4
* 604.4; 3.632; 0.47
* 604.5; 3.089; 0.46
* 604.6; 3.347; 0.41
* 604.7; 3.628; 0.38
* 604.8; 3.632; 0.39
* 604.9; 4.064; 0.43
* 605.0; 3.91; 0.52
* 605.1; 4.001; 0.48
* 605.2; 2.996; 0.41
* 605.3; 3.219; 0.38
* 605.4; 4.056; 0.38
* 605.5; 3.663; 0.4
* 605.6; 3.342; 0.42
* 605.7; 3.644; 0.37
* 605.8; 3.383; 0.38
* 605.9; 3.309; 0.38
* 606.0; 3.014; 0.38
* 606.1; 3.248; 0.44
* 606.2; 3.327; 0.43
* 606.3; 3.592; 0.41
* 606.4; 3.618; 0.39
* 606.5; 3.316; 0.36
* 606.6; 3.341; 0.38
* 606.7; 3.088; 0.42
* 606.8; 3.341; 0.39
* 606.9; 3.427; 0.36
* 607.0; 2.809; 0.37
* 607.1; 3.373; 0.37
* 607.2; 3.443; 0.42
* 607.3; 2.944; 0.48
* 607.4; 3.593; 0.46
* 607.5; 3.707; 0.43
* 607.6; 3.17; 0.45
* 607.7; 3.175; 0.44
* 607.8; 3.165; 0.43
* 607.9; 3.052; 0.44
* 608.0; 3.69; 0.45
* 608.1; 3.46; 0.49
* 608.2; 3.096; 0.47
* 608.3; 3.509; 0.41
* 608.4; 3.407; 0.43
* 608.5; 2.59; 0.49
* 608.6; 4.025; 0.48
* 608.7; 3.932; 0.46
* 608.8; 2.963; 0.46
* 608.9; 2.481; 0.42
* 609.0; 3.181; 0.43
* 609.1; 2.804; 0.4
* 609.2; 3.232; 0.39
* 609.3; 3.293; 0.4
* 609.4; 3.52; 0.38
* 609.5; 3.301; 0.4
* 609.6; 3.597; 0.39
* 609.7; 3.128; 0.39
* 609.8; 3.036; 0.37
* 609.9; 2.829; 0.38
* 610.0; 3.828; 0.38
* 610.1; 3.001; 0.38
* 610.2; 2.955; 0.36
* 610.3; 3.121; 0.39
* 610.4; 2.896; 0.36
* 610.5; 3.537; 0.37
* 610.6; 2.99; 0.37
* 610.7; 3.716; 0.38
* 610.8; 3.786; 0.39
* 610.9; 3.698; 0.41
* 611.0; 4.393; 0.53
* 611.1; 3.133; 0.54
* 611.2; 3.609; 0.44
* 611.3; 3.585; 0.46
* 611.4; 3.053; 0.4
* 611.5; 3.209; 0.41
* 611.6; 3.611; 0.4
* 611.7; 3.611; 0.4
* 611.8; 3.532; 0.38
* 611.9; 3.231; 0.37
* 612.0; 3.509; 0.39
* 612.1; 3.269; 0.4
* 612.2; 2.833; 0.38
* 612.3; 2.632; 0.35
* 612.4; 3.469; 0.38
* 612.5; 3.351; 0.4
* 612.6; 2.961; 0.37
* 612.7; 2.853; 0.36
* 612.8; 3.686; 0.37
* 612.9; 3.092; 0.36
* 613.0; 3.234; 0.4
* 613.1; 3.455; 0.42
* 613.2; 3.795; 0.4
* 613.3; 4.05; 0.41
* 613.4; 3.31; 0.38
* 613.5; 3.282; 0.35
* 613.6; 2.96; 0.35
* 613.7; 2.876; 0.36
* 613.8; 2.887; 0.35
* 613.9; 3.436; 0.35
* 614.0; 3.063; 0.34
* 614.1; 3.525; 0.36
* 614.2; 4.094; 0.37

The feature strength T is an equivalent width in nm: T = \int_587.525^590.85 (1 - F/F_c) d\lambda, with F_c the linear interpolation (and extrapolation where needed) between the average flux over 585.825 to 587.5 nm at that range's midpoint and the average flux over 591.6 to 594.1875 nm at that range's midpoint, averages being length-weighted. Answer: 0.28 nm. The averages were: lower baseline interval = 3.27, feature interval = 3.04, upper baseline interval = 3.4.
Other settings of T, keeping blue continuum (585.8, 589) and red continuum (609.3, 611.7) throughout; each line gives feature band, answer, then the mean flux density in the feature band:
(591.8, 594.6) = -0.15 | 3.4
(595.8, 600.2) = -0.07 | 3.32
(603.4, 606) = -0.17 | 3.55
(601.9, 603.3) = -0.10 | 3.55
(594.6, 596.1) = 0.00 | 3.25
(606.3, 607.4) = 0.01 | 3.3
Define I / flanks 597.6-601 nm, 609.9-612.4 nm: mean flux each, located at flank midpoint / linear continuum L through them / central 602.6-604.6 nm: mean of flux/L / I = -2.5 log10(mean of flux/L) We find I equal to -0.07 mag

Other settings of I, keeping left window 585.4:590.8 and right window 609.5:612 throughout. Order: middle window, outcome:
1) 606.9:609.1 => 0.027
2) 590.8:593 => -0.089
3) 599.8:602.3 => -0.045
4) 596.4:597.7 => -0.040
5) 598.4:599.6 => 0.011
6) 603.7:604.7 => -0.054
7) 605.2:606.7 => -0.026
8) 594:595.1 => -0.002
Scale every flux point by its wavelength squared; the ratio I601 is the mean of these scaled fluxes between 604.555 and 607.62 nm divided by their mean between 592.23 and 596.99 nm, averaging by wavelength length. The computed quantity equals 1.07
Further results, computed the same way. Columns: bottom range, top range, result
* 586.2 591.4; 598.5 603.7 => 1.13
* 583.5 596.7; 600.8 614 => 1.09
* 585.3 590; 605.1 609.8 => 1.15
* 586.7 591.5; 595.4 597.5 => 1.08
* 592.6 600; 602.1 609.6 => 1.08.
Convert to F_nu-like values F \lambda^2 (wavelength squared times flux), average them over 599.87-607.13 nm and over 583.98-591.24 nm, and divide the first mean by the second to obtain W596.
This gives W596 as 1.1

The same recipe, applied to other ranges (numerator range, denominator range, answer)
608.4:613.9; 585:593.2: 1.09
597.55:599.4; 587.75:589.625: 1.20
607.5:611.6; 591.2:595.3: 1.05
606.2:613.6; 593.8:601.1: 1.06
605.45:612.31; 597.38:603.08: 1.02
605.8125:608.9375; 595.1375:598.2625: 1.04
